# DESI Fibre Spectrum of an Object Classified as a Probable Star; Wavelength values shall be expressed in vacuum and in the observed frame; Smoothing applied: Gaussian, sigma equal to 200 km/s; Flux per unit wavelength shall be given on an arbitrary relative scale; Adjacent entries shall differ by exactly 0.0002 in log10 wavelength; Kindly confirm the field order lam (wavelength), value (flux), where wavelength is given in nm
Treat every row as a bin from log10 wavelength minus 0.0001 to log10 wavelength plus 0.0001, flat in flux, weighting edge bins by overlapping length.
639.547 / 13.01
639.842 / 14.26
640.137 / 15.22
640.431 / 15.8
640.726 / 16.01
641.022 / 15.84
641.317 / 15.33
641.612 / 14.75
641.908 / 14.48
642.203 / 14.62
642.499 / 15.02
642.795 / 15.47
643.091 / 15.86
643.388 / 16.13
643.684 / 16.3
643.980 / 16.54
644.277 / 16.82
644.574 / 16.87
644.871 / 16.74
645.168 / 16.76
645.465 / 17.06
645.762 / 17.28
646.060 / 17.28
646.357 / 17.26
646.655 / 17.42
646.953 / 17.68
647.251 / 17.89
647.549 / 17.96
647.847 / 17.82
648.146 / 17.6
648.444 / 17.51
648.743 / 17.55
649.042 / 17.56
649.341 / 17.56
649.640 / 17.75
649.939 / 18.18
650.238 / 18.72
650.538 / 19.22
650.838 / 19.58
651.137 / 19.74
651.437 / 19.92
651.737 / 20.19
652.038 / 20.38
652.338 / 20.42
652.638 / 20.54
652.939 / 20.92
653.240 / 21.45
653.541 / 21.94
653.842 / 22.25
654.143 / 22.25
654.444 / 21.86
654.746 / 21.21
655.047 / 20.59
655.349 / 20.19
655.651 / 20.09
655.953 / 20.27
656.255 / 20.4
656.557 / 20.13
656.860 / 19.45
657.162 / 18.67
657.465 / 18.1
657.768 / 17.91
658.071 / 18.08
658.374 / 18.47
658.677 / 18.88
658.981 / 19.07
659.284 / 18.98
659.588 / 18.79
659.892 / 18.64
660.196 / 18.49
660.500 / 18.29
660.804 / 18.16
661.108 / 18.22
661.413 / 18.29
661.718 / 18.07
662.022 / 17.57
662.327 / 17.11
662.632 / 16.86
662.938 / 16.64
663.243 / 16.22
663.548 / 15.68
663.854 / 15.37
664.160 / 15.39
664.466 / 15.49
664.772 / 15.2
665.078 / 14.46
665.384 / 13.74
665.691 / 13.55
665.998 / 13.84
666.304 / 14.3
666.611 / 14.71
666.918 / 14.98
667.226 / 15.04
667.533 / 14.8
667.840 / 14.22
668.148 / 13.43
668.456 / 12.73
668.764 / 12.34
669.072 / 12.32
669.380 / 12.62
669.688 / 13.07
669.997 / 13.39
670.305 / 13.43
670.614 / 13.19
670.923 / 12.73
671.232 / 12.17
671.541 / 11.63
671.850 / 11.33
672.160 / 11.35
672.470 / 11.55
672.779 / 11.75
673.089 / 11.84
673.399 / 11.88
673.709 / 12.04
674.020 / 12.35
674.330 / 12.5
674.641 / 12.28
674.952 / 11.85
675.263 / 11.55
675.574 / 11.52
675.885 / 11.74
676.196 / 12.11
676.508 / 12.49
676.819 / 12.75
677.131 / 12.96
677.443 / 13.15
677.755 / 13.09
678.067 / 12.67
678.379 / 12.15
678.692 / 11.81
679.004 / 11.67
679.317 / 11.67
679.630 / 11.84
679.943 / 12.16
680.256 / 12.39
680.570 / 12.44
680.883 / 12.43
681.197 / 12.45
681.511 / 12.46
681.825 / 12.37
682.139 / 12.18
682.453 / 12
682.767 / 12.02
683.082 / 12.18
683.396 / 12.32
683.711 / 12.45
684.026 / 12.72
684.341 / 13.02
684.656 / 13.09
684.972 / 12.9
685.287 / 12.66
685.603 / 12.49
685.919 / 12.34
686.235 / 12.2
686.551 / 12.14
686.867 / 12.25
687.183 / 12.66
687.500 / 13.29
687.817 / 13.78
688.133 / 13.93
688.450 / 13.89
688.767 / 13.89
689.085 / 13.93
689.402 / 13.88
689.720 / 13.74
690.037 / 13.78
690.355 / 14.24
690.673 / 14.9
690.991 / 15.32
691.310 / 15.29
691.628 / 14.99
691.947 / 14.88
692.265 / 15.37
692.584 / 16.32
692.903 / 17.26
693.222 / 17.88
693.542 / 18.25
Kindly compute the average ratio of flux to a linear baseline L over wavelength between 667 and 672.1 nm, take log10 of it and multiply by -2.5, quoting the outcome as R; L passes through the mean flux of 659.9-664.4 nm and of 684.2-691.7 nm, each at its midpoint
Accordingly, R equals 0.23 mag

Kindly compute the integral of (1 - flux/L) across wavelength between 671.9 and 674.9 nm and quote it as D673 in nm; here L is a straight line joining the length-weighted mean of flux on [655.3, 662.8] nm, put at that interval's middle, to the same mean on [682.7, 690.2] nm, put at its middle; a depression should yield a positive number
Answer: 0.72 nm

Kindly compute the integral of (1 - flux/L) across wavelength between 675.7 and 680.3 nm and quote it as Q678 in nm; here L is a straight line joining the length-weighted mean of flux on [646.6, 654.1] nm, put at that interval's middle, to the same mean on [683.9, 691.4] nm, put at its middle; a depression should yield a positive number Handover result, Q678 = 0.80 nm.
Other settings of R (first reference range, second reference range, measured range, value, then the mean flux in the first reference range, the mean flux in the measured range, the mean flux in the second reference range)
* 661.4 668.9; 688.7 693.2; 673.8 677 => 0.24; 15.1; 12.1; 15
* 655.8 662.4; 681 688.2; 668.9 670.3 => 0.24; 18.7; 12.9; 12.6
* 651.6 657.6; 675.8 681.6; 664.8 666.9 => 0.18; 20.6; 14.2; 12.3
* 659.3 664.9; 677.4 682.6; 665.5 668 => 0.11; 17.2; 14.4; 12.3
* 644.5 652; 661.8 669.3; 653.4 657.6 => -0.22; 18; 20.5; 14.8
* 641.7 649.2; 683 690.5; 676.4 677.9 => 0.08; 16.8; 12.9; 13.1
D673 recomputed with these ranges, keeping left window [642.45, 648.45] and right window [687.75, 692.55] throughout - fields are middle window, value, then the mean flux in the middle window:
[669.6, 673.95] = 0.91 nm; 12.2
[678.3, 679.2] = 0.19 nm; 11.8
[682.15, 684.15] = 0.35 nm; 12.3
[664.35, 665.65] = 0.10 nm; 14.6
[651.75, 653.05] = -0.31 nm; 20.5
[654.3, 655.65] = -0.37 nm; 20.9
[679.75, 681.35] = 0.28 nm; 12.4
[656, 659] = -0.50 nm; 19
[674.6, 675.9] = 0.30 nm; 11.7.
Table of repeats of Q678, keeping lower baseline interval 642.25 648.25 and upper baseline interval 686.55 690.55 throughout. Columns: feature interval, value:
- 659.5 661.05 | -0.271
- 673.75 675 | 0.203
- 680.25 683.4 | 0.399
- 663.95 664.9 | 0.002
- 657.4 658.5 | -0.156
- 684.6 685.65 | 0.079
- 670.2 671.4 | 0.166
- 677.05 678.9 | 0.228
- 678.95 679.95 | 0.172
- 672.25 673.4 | 0.237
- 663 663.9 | -0.025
